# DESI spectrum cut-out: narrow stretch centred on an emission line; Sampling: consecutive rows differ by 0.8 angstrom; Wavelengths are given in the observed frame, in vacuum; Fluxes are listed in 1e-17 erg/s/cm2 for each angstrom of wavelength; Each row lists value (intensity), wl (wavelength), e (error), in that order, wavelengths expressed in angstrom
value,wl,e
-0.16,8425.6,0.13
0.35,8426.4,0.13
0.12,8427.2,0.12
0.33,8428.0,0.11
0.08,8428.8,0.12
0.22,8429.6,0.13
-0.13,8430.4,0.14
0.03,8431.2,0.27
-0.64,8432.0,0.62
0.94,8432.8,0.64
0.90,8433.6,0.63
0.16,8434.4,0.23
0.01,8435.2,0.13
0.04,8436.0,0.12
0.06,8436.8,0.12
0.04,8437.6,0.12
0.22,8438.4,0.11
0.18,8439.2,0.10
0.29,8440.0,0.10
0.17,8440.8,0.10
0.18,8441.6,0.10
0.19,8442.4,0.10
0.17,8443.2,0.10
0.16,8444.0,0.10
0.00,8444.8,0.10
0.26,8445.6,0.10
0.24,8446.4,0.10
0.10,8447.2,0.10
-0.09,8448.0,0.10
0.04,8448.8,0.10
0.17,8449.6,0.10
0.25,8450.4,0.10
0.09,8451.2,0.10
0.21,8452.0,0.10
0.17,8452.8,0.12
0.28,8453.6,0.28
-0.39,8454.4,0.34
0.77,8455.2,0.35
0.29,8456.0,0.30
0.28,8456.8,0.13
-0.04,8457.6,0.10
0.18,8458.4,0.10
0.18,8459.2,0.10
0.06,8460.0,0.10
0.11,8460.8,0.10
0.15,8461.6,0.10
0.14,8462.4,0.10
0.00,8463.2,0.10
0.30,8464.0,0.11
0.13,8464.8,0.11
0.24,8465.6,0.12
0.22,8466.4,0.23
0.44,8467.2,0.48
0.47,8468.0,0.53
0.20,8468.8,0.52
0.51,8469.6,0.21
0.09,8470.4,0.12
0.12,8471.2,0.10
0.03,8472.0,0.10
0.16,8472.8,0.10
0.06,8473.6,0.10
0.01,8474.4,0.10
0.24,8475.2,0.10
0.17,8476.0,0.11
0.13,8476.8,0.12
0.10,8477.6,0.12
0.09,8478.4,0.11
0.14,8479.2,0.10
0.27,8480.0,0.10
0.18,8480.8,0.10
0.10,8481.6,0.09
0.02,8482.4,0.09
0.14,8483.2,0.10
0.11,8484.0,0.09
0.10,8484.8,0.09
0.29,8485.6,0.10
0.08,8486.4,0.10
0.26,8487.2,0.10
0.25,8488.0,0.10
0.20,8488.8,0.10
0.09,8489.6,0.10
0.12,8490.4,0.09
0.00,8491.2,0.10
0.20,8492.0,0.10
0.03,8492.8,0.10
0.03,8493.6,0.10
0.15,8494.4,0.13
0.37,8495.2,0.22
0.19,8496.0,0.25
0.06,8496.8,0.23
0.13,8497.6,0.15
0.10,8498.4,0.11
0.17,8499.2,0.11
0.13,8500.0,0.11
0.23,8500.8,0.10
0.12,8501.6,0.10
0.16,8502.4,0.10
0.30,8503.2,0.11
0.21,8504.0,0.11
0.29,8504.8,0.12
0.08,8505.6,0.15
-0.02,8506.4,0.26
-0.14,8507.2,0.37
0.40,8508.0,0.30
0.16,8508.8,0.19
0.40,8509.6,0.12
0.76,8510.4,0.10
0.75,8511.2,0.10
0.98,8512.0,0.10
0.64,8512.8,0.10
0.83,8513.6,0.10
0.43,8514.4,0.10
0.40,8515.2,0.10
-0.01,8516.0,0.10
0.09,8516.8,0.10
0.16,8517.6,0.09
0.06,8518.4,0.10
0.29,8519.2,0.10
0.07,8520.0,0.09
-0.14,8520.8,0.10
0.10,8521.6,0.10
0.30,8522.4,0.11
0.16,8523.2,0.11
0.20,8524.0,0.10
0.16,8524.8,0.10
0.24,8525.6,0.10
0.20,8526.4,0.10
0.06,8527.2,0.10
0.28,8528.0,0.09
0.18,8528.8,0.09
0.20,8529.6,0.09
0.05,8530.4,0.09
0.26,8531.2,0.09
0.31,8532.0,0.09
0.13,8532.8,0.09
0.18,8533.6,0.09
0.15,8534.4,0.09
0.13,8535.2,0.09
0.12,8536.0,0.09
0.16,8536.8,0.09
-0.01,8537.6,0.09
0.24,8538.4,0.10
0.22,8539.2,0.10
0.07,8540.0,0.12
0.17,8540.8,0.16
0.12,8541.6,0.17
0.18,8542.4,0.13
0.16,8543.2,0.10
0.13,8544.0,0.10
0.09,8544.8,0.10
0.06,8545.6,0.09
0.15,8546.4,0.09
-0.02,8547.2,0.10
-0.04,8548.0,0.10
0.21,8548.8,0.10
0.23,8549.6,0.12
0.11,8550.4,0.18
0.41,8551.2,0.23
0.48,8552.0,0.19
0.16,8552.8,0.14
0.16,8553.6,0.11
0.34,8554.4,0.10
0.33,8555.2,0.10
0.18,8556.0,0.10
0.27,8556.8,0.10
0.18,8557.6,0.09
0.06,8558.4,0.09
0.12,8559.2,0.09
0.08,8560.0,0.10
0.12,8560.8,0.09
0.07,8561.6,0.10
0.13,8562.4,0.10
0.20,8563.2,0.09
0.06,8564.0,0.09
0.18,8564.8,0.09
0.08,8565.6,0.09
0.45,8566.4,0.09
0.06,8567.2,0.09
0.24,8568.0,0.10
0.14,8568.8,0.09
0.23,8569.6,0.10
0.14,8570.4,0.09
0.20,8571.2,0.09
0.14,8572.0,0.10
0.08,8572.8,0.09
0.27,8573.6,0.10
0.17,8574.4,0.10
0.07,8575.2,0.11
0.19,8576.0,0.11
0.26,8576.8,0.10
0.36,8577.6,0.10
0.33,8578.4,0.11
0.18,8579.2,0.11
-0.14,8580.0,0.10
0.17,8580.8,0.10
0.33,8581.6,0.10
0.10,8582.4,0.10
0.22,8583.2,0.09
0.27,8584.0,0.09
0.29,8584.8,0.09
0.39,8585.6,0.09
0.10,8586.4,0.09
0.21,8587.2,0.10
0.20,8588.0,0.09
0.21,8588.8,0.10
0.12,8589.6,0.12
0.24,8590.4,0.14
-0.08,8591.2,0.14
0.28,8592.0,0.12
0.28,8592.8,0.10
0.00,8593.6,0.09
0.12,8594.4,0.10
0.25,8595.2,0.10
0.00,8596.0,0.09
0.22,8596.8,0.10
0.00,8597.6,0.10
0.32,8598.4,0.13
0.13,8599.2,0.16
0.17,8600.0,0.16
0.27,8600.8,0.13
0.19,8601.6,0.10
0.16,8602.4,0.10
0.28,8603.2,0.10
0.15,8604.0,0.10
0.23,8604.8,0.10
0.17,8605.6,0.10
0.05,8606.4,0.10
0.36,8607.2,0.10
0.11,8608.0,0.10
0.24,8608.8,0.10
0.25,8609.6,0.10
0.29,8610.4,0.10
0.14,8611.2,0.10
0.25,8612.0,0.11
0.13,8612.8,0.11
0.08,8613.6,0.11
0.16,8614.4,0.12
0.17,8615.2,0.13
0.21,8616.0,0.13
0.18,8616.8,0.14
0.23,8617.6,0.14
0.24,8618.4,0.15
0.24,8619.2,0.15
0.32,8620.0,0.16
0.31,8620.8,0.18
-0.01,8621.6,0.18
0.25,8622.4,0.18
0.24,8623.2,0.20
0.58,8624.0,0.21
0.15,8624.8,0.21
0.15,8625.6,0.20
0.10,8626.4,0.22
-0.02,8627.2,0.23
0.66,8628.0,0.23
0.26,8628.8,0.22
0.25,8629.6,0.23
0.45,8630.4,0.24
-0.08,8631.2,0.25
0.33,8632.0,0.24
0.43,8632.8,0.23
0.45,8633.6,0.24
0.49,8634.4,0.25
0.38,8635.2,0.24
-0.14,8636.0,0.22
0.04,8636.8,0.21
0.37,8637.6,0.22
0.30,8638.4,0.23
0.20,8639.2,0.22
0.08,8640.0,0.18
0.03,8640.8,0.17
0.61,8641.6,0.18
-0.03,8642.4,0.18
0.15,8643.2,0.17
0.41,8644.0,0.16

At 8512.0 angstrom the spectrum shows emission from H-gamma 4340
